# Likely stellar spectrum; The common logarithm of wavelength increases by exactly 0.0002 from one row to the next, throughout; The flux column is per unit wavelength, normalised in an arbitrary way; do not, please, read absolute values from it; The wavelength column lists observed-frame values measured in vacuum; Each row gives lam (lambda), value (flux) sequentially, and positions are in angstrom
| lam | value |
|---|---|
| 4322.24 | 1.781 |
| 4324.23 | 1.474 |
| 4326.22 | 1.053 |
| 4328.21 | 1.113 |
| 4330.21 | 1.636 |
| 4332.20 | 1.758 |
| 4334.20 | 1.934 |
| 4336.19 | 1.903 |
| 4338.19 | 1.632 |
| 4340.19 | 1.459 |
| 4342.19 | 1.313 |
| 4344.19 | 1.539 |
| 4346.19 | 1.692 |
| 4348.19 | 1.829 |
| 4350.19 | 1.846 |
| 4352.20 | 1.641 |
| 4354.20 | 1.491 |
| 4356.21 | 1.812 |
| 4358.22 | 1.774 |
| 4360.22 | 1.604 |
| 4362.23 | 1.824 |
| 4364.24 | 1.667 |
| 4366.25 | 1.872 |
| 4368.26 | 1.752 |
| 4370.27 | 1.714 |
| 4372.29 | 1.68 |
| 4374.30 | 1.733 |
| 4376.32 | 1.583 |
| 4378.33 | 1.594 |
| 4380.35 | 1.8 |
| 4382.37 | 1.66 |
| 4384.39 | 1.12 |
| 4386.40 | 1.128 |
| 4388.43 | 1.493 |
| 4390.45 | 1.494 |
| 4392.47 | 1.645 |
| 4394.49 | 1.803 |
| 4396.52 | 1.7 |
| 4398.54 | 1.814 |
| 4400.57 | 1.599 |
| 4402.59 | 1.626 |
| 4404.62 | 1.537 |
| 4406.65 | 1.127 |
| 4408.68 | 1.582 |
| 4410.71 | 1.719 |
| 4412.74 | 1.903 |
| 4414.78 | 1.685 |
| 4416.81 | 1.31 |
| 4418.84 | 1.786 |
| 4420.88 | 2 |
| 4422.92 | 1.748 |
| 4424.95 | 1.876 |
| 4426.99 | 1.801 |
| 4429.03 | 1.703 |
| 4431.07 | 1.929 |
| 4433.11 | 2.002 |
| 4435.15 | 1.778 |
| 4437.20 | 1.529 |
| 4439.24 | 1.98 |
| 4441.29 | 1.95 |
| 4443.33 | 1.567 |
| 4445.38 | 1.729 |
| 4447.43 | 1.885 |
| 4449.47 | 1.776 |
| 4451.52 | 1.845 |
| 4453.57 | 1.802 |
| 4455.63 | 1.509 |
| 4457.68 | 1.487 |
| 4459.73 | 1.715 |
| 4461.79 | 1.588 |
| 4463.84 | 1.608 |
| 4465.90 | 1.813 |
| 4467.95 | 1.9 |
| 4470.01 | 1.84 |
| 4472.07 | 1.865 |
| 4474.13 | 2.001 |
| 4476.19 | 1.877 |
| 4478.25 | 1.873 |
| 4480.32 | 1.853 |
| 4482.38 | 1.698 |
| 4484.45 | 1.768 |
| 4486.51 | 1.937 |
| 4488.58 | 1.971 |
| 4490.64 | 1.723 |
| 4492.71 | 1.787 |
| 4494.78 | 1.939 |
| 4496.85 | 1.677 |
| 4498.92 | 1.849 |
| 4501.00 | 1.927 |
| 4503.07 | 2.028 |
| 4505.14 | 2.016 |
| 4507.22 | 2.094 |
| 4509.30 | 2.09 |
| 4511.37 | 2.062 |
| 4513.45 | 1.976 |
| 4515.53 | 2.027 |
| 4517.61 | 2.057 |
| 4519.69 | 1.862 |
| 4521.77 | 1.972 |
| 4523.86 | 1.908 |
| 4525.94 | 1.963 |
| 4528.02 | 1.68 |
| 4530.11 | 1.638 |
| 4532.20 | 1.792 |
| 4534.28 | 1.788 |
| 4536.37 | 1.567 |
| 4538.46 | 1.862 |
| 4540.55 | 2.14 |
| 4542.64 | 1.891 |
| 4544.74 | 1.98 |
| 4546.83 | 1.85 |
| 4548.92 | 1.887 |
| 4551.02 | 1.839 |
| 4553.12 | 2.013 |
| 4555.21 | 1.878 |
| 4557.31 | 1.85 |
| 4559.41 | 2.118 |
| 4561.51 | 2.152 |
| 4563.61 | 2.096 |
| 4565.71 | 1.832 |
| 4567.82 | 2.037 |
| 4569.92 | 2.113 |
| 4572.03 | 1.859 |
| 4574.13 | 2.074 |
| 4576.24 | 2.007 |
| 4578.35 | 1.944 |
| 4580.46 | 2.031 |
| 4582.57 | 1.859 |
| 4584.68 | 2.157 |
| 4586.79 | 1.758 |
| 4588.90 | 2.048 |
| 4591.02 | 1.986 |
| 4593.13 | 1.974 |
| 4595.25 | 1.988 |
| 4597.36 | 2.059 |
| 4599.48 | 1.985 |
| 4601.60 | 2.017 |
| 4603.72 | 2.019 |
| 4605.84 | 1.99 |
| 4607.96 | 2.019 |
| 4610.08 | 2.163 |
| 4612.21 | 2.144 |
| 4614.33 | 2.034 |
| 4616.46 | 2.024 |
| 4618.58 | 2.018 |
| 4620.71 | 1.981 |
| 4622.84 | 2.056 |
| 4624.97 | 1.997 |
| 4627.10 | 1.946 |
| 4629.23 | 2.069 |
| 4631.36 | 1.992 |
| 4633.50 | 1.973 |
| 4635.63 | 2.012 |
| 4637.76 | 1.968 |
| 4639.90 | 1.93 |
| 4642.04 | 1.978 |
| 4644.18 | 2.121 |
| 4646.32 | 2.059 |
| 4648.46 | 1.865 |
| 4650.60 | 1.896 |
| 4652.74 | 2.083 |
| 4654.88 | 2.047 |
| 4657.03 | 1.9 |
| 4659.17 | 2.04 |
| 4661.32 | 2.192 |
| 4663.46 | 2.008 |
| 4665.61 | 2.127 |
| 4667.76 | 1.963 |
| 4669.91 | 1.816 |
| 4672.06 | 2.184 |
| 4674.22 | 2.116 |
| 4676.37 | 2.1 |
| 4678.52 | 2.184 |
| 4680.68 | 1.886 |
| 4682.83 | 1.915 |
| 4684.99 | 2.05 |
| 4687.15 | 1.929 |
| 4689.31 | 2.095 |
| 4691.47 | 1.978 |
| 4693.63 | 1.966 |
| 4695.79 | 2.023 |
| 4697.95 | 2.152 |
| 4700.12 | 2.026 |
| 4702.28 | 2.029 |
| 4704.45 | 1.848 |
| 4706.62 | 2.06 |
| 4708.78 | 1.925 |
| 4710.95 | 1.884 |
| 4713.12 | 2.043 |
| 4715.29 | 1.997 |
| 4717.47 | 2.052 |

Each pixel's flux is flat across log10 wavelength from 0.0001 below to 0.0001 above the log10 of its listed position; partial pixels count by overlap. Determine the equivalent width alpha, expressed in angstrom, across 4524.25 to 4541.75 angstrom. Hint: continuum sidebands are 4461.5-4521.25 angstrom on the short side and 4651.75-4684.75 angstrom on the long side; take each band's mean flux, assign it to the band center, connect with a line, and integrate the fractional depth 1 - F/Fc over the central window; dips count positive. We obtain 1.07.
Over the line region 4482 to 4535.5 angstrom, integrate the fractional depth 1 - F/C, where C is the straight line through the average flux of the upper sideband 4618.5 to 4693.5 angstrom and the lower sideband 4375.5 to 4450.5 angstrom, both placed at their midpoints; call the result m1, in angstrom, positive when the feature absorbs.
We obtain -2.56 angstrom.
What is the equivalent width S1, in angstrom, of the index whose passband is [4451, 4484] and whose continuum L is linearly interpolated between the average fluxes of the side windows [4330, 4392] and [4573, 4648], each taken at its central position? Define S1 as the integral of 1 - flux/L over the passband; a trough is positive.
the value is 0.6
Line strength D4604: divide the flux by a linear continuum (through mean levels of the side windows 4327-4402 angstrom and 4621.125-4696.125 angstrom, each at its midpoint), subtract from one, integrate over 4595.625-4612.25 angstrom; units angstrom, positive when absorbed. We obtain -0.8 angstrom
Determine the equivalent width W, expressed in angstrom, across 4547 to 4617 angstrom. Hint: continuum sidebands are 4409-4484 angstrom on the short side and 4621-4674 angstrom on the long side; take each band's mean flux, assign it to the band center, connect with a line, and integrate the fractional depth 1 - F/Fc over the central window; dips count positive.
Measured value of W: -2.3 angstrom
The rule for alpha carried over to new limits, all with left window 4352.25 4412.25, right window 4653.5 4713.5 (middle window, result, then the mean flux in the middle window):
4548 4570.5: -1.54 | 1.98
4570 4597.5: -1.40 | 1.98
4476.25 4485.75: -0.32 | 1.81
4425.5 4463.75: -1.10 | 1.75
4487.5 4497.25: -0.35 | 1.83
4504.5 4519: -2.03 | 2.04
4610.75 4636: -1.10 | 2.02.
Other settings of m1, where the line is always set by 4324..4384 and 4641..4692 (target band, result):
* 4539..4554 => -0.50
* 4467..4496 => -0.97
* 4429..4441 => -0.66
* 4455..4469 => 0.87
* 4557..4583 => -1.37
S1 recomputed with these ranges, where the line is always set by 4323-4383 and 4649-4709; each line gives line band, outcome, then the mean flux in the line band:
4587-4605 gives -0.7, 2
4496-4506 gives -0.5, 1.9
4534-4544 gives 0.0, 1.86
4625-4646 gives -0.3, 2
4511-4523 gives -1.0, 1.99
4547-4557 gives -0.1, 1.9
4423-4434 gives -0.7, 1.85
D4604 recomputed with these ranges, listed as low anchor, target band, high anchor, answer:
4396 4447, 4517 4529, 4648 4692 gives -0.4 angstrom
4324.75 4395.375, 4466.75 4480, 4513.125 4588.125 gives -0.6 angstrom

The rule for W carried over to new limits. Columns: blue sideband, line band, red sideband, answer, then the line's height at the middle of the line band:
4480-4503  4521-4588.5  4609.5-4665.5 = -0.3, 1.92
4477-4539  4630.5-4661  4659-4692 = 0.2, 2.01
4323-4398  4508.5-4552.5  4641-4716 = -1.6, 1.83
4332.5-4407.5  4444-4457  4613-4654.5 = 0.0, 1.75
